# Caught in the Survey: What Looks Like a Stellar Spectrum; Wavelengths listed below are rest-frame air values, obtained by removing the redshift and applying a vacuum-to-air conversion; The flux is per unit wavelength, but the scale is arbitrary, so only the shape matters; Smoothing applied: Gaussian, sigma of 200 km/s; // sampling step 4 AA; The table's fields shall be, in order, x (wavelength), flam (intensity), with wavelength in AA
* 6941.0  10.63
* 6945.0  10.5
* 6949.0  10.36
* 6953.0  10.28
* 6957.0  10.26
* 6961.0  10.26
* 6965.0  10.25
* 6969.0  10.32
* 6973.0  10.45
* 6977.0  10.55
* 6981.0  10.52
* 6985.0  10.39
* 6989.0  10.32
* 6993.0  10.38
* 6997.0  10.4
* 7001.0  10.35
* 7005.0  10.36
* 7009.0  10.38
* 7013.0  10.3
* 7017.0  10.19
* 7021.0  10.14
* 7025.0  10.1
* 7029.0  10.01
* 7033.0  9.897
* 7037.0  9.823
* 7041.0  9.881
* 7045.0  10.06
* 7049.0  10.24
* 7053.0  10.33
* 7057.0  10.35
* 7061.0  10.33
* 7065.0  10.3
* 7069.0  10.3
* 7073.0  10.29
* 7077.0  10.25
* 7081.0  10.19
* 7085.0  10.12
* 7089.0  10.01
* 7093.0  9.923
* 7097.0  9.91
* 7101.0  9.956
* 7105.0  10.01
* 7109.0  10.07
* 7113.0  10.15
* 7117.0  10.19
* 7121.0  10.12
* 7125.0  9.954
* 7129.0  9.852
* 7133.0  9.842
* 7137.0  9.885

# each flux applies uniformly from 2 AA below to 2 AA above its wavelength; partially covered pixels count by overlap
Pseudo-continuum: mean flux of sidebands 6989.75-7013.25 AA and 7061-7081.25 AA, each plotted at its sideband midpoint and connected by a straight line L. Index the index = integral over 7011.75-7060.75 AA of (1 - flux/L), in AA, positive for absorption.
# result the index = 1.0 AA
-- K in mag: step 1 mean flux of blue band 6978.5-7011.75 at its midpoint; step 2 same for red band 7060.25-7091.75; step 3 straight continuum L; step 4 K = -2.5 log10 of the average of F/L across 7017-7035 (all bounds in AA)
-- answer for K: 0.03 mag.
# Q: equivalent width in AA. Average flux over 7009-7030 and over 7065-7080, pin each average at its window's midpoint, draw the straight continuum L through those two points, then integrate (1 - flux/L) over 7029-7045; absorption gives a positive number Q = 0.47 AA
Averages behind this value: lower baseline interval 10.2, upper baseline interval 10.3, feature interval 9.91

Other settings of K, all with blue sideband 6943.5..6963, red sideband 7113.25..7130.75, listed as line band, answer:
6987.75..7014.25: -0.012 mag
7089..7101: 0.016 mag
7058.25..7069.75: -0.018 mag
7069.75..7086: -0.011 mag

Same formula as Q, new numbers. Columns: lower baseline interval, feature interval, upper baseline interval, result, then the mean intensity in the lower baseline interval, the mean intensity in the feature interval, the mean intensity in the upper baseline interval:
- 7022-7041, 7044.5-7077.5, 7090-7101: -1.1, 9.96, 10.3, 9.93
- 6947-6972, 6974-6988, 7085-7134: -0.3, 10.3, 10.5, 10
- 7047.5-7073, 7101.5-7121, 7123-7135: -0.2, 10.3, 10.1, 9.88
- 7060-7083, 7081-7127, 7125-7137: 0.0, 10.3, 10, 9.87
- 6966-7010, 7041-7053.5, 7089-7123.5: 0.1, 10.4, 10.1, 10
